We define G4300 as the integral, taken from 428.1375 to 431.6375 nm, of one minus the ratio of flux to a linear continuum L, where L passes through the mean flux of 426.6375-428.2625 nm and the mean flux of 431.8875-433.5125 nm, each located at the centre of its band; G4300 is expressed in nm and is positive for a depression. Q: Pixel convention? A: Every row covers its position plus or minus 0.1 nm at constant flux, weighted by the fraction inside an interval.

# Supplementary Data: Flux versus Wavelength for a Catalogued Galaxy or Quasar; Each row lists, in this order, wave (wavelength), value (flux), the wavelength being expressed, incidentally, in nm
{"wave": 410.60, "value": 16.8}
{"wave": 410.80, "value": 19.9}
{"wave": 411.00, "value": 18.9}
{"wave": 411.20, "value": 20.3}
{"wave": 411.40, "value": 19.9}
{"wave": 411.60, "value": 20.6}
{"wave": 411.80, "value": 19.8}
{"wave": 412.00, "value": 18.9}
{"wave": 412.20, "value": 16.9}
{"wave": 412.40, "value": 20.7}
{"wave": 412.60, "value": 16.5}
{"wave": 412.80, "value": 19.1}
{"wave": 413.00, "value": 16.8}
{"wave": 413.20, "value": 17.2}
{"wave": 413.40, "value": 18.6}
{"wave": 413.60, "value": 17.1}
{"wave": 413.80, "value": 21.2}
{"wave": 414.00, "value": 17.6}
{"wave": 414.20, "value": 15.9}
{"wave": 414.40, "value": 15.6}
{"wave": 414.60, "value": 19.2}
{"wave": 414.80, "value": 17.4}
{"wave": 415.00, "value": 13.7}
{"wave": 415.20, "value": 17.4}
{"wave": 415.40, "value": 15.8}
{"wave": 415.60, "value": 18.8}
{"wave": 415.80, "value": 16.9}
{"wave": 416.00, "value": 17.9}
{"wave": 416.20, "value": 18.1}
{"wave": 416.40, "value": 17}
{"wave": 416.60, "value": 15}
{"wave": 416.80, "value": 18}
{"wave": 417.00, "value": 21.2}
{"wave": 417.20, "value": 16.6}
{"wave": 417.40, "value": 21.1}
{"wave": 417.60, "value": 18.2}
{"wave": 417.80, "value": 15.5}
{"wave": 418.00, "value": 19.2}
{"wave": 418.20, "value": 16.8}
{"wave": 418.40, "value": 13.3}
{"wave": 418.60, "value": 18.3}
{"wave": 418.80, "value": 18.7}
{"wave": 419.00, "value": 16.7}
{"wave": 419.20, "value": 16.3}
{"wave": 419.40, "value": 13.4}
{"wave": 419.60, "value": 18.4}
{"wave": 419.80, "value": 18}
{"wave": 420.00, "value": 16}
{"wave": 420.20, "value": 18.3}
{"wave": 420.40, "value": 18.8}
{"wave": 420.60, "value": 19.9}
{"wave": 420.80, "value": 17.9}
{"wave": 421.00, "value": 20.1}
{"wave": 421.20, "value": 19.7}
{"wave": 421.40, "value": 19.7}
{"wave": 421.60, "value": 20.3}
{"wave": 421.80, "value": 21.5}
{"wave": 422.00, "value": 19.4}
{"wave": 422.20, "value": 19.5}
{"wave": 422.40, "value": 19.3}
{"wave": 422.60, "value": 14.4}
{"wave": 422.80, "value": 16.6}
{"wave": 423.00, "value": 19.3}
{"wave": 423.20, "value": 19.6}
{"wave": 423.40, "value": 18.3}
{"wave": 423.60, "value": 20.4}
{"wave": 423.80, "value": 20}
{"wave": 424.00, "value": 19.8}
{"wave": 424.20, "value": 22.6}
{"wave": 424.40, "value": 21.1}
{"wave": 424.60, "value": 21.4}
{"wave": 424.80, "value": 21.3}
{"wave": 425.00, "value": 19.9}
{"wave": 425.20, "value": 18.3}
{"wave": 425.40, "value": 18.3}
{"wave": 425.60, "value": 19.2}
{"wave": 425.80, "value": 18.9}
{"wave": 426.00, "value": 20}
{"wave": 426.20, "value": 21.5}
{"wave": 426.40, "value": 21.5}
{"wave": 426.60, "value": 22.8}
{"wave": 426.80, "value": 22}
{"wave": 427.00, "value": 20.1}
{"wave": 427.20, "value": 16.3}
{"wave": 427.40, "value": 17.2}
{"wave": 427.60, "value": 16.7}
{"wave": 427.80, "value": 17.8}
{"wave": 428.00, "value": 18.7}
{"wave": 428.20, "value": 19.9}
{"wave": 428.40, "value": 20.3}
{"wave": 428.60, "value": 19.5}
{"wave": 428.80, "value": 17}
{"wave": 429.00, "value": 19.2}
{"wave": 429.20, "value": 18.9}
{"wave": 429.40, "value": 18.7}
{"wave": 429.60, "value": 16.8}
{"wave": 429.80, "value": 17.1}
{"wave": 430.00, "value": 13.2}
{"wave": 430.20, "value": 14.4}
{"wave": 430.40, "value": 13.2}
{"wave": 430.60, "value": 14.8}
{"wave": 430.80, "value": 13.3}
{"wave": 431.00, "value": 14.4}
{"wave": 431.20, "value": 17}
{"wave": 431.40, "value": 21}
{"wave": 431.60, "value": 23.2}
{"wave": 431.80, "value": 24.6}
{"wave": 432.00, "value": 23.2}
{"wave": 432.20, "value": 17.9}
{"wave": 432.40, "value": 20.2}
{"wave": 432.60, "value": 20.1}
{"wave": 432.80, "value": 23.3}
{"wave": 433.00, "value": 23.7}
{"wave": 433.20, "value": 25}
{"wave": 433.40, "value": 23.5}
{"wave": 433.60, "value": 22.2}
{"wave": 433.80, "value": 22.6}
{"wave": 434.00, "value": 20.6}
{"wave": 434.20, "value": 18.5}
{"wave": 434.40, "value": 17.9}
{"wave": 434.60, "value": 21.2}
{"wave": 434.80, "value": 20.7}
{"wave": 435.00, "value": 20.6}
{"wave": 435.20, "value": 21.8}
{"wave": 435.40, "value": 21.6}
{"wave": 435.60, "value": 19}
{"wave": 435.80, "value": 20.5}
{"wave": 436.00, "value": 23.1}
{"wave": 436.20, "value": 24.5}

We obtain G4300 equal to 0.53 nm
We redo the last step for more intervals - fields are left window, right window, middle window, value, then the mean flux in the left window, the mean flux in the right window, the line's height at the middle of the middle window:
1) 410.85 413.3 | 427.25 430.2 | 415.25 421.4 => 0.25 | 18.8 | 17.8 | 18.4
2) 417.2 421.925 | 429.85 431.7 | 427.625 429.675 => -0.27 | 18.1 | 16.1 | 16.5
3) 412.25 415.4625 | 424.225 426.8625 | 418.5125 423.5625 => 0.26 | 17.5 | 20.5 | 19.4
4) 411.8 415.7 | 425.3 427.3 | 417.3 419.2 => 0.11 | 17.7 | 20.1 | 18.5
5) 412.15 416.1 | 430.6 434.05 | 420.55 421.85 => -0.07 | 17.5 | 20.8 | 18.8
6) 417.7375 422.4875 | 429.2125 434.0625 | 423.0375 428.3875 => -0.30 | 18.1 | 19.3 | 18.7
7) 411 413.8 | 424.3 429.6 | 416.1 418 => 0.10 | 18.7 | 19.4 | 19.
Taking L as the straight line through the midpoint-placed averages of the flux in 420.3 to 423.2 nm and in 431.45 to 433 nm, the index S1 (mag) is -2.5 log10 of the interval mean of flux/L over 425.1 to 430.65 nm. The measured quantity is 0.130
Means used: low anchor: 19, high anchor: 21.9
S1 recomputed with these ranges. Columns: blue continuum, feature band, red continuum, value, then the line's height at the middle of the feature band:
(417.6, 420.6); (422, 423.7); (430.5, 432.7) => -0.05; 17.7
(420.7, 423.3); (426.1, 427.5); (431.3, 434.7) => 0.00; 20.2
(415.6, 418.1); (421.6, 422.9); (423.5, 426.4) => 0.05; 19.5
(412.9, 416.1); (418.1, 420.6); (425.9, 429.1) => 0.07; 18.1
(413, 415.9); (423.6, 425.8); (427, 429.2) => -0.12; 18.1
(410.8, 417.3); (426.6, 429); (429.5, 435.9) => 0.02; 19.2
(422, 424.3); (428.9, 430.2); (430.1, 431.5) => -0.07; 16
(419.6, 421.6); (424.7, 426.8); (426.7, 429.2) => -0.08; 18.7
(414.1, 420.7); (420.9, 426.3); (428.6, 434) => -0.09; 18.2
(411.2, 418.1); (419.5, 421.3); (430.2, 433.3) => -0.01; 18.5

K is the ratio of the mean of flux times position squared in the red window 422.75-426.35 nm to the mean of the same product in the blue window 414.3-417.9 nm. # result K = 1.2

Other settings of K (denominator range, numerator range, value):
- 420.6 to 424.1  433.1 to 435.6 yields 1.17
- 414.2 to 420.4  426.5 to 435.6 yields 1.20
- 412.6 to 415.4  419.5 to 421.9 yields 1.13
